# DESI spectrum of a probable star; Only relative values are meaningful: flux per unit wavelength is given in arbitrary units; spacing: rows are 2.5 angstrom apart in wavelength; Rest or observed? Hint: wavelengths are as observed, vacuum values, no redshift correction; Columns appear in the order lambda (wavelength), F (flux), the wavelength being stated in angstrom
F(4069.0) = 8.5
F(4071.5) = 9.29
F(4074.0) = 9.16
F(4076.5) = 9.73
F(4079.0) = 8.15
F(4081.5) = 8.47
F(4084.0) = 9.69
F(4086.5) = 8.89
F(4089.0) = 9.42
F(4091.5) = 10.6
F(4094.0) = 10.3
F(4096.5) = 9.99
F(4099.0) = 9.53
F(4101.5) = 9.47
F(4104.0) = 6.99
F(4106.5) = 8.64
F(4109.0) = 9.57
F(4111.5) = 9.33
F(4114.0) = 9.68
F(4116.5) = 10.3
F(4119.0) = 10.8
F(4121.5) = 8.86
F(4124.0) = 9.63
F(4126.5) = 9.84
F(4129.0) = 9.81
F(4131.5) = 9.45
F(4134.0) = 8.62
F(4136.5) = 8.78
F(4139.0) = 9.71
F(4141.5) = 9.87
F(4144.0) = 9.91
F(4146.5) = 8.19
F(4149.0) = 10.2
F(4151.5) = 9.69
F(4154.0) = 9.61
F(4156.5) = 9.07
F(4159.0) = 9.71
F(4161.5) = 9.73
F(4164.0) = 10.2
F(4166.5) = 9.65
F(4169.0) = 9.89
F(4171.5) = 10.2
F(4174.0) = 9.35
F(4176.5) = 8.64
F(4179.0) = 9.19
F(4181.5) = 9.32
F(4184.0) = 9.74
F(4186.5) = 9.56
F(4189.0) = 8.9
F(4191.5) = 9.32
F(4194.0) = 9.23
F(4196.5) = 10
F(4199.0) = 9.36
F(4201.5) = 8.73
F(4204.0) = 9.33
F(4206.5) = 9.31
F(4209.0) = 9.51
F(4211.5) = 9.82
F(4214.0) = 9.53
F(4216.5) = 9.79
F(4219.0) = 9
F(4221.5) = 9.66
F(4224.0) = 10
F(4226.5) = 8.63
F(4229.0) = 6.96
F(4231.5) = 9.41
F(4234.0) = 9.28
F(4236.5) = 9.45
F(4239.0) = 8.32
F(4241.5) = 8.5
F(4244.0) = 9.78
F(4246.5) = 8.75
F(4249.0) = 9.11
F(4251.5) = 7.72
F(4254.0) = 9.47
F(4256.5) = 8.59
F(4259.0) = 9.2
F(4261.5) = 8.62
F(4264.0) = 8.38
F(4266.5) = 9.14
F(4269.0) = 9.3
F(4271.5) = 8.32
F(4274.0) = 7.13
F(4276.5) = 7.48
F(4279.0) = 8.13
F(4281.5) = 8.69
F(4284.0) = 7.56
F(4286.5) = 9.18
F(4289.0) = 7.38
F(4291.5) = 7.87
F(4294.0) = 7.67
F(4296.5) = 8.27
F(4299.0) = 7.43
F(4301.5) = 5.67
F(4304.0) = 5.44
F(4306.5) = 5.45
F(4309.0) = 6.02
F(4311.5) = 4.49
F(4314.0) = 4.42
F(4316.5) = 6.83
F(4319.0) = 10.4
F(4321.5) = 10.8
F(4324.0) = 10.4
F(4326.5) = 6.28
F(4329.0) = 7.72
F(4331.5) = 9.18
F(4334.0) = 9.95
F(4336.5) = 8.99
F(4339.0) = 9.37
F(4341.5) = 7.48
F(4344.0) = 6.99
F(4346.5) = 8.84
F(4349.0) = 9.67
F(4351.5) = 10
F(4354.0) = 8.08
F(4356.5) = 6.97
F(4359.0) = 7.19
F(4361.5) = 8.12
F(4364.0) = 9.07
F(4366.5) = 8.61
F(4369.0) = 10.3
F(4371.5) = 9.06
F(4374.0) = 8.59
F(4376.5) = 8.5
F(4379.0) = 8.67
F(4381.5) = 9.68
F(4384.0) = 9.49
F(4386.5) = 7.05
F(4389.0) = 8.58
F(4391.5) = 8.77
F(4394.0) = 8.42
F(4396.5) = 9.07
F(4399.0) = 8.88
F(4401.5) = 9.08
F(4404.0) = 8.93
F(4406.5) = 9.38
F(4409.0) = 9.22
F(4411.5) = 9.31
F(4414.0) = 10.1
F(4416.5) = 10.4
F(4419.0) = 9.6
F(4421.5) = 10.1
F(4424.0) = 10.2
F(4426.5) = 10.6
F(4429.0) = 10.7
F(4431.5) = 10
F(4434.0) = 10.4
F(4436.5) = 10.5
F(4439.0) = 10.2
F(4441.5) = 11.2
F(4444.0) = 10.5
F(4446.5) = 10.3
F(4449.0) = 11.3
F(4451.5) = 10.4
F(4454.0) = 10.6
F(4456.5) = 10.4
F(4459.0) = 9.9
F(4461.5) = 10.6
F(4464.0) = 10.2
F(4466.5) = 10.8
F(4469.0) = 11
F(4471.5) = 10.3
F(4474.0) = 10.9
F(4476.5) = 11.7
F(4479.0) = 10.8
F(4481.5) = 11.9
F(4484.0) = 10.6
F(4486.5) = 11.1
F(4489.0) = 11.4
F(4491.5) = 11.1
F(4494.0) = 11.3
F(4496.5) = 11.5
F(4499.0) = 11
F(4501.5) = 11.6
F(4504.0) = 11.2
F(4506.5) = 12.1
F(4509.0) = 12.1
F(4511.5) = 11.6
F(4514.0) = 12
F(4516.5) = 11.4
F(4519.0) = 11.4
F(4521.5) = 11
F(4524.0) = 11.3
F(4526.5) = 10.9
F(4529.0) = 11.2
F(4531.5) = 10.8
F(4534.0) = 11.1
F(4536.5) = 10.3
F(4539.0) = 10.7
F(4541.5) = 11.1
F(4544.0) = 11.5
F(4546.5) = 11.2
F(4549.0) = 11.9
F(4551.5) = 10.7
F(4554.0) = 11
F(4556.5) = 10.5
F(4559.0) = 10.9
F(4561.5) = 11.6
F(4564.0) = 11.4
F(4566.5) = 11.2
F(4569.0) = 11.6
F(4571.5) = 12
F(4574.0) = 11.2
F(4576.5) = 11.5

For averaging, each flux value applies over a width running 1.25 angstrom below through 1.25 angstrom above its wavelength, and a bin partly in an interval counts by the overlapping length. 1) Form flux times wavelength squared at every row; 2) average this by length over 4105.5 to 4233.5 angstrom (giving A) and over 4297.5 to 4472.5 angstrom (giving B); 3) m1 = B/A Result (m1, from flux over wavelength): 1.1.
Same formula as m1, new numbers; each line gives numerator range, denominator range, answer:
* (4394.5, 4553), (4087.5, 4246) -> 1.31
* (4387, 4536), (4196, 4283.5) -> 1.31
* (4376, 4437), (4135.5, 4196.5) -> 1.11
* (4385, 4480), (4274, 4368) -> 1.33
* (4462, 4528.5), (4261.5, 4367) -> 1.53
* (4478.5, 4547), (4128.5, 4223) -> 1.39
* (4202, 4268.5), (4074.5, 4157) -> 1.02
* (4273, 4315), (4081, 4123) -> 0.81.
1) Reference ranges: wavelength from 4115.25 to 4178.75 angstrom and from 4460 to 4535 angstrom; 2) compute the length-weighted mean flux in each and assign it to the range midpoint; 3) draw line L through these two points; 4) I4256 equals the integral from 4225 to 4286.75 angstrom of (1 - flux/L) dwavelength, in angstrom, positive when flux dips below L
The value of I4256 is 9.1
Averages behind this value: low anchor 9.58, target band 8.6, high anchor 11.2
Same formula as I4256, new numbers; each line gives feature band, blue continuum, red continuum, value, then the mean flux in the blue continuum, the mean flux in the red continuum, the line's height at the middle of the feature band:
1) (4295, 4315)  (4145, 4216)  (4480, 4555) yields 8.27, 9.47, 11.3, 10.1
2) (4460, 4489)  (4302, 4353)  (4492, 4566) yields -1.59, 7.9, 11.2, 10.3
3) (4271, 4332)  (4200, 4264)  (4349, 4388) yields 9.31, 9.05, 8.66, 8.85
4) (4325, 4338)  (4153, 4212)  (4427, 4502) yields 2.16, 9.47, 10.8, 10.2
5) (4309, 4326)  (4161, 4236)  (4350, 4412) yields 2.44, 9.37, 8.76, 8.97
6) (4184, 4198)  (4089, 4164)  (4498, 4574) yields 0.53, 9.52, 11.3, 9.8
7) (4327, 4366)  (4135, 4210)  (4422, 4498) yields 6.73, 9.46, 10.7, 10.2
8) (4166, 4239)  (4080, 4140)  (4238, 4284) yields -3.43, 9.43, 8.56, 8.9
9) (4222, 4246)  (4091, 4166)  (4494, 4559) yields 2.49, 9.53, 11.2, 9.98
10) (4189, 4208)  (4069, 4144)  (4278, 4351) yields -1.30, 9.39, 7.83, 8.7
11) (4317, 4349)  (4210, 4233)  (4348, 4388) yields -0.15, 9.2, 8.68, 8.81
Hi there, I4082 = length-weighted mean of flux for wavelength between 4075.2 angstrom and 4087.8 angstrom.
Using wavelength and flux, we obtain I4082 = 8.99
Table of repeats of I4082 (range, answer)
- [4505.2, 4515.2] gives 11.9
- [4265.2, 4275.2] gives 8.48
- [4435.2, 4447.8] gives 10.5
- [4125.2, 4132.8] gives 9.69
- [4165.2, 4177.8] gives 9.55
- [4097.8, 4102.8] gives 9.47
